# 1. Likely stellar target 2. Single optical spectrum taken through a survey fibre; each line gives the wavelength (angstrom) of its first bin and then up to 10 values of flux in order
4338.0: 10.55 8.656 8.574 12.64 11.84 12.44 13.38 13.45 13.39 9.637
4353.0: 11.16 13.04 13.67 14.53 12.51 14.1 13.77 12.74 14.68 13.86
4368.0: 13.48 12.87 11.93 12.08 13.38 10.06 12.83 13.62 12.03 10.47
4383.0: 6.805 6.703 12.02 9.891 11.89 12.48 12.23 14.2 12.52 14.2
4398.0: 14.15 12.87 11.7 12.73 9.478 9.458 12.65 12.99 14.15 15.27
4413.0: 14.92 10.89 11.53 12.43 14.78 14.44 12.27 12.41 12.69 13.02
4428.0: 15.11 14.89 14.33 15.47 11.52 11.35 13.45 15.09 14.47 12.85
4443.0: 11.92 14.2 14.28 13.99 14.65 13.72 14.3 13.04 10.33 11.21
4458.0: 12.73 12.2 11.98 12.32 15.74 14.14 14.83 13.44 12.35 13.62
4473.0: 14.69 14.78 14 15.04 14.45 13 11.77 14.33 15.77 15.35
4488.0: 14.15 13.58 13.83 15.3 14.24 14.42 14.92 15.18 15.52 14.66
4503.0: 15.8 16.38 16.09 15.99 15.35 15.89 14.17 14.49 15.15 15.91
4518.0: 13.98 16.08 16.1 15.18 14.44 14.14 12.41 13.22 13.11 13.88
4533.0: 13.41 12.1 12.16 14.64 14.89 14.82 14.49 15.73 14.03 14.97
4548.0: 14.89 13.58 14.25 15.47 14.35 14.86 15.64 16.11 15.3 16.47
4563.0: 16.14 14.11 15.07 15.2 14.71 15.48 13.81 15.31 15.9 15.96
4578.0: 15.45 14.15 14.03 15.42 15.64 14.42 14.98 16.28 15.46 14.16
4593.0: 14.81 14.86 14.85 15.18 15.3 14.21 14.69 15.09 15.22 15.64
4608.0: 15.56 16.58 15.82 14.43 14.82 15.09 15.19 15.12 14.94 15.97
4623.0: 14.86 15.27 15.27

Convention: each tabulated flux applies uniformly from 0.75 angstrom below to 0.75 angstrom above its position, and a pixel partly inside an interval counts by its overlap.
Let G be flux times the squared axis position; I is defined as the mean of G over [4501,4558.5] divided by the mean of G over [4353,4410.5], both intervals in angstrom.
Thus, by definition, 1.3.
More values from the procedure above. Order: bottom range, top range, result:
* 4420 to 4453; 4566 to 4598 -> 1.18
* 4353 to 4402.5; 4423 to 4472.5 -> 1.12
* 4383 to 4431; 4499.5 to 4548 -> 1.23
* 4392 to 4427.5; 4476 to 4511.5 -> 1.20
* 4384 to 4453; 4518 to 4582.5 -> 1.20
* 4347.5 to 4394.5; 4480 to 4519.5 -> 1.29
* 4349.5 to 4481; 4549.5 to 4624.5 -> 1.26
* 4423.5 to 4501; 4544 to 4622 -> 1.15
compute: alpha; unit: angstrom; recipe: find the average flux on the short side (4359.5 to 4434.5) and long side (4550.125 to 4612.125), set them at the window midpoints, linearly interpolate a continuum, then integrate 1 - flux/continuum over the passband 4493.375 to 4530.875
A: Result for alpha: -1.9 angstrom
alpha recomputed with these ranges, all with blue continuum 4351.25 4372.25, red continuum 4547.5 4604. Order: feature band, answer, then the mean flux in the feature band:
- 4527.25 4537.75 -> 1.1 angstrom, 13.1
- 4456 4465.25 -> 0.8 angstrom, 12.8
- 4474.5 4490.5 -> 0.0 angstrom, 14.2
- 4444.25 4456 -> 0.3 angstrom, 13.5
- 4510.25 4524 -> -0.6 angstrom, 15.1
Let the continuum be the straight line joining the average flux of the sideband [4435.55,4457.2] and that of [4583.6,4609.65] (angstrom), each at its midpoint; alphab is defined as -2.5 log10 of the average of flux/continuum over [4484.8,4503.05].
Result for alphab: -0.07 mag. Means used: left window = 13.3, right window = 15.1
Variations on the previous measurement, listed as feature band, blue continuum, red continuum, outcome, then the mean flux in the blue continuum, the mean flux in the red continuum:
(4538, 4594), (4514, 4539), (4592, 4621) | -0.03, 14.1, 15.1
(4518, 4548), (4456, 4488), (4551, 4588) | 0.03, 13.7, 15.2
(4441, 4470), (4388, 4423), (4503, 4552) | 0.02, 12.8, 14.6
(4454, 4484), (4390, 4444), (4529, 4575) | 0.03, 13.1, 14.6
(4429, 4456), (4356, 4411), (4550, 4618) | -0.03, 12.3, 15.1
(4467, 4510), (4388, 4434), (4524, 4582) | -0.05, 13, 14.6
